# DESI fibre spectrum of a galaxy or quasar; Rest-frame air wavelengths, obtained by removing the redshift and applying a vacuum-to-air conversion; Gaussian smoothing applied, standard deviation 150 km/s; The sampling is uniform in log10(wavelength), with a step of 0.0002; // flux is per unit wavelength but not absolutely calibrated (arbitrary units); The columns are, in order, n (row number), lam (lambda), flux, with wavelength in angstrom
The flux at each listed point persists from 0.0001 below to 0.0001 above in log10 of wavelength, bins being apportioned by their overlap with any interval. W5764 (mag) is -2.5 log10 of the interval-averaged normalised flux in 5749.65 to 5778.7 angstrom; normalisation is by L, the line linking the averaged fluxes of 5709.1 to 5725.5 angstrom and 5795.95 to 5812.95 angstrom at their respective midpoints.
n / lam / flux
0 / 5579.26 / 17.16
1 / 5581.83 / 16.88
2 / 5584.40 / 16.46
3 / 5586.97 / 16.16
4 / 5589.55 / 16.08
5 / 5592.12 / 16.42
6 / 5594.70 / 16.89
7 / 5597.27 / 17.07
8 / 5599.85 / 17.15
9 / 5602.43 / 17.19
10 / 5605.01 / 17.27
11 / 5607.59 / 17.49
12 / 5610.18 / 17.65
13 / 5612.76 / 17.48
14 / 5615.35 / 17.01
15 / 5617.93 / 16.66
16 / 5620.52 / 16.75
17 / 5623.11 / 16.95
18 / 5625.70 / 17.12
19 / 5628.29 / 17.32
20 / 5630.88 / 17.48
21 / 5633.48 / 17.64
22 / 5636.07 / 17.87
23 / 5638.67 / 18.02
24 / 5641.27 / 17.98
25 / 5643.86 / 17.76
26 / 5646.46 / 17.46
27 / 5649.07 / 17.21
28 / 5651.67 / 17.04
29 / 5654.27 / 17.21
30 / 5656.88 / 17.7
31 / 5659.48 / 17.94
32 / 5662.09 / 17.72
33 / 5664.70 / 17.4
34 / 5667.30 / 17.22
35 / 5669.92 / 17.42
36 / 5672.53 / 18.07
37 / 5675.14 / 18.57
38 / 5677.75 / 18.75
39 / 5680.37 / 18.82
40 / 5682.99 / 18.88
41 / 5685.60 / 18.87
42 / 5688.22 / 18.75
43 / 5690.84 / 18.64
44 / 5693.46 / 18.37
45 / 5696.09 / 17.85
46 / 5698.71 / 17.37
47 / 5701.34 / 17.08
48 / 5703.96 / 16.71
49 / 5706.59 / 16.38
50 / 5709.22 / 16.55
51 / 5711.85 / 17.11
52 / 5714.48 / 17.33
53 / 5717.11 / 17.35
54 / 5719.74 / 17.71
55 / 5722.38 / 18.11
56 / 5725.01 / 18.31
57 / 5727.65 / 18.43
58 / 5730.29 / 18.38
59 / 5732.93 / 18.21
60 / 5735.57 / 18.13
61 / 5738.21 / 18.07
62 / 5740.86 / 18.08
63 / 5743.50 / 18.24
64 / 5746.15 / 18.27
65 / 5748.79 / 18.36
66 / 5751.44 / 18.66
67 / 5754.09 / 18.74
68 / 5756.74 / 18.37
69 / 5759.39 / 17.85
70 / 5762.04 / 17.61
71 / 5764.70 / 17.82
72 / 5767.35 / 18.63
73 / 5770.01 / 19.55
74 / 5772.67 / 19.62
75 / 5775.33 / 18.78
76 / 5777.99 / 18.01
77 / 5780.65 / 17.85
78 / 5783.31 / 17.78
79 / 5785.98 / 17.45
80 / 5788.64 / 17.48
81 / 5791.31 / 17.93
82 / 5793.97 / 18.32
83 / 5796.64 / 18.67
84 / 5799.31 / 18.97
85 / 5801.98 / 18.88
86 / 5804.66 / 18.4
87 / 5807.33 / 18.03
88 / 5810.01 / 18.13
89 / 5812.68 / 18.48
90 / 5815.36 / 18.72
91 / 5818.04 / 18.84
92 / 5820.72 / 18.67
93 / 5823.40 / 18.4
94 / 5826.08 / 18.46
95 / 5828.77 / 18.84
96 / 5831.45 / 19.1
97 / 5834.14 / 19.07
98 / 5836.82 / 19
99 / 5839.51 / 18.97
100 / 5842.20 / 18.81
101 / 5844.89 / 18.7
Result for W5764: -0.03 mag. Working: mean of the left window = 17.5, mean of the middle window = 18.5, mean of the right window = 18.5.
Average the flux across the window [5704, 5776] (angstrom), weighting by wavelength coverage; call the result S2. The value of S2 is 18.1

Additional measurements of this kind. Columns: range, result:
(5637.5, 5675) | 17.6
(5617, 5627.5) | 16.9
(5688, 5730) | 17.6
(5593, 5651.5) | 17.3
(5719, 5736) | 18.2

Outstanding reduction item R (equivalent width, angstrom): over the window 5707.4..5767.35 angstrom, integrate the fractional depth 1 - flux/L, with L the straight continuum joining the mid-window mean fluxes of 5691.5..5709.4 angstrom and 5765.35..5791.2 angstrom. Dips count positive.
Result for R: -0.7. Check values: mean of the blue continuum 17.3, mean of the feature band 18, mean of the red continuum 18.3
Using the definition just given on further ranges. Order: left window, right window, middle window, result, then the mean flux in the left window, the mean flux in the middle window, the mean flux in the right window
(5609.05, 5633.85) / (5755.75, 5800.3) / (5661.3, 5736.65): -0.67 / 17.2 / 17.9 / 18.3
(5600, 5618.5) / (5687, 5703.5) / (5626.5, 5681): -0.34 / 17.3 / 17.7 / 17.9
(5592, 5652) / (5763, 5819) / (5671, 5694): -1.22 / 17.3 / 18.6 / 18.4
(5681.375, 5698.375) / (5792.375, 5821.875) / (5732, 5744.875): 0.26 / 18.5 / 18.1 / 18.5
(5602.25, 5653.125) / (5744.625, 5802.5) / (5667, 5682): -0.46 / 17.4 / 18.2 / 18.3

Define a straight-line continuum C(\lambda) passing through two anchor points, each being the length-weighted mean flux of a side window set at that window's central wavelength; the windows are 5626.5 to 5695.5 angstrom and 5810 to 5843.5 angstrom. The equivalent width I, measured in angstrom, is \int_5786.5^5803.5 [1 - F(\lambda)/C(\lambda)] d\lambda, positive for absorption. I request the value 0.2 angstrom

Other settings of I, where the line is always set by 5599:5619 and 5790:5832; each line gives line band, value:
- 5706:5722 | 0.7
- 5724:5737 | -0.2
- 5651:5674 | 0.1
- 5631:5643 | -0.3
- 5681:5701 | -0.6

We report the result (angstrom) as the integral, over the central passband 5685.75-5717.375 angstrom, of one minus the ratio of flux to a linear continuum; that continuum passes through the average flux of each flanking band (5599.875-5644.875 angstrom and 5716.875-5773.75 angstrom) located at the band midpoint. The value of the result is 0.8 angstrom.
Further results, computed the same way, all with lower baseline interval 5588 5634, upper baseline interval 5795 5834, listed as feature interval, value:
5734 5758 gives -0.29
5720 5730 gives -0.16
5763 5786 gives -0.14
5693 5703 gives 0.09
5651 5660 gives -0.03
